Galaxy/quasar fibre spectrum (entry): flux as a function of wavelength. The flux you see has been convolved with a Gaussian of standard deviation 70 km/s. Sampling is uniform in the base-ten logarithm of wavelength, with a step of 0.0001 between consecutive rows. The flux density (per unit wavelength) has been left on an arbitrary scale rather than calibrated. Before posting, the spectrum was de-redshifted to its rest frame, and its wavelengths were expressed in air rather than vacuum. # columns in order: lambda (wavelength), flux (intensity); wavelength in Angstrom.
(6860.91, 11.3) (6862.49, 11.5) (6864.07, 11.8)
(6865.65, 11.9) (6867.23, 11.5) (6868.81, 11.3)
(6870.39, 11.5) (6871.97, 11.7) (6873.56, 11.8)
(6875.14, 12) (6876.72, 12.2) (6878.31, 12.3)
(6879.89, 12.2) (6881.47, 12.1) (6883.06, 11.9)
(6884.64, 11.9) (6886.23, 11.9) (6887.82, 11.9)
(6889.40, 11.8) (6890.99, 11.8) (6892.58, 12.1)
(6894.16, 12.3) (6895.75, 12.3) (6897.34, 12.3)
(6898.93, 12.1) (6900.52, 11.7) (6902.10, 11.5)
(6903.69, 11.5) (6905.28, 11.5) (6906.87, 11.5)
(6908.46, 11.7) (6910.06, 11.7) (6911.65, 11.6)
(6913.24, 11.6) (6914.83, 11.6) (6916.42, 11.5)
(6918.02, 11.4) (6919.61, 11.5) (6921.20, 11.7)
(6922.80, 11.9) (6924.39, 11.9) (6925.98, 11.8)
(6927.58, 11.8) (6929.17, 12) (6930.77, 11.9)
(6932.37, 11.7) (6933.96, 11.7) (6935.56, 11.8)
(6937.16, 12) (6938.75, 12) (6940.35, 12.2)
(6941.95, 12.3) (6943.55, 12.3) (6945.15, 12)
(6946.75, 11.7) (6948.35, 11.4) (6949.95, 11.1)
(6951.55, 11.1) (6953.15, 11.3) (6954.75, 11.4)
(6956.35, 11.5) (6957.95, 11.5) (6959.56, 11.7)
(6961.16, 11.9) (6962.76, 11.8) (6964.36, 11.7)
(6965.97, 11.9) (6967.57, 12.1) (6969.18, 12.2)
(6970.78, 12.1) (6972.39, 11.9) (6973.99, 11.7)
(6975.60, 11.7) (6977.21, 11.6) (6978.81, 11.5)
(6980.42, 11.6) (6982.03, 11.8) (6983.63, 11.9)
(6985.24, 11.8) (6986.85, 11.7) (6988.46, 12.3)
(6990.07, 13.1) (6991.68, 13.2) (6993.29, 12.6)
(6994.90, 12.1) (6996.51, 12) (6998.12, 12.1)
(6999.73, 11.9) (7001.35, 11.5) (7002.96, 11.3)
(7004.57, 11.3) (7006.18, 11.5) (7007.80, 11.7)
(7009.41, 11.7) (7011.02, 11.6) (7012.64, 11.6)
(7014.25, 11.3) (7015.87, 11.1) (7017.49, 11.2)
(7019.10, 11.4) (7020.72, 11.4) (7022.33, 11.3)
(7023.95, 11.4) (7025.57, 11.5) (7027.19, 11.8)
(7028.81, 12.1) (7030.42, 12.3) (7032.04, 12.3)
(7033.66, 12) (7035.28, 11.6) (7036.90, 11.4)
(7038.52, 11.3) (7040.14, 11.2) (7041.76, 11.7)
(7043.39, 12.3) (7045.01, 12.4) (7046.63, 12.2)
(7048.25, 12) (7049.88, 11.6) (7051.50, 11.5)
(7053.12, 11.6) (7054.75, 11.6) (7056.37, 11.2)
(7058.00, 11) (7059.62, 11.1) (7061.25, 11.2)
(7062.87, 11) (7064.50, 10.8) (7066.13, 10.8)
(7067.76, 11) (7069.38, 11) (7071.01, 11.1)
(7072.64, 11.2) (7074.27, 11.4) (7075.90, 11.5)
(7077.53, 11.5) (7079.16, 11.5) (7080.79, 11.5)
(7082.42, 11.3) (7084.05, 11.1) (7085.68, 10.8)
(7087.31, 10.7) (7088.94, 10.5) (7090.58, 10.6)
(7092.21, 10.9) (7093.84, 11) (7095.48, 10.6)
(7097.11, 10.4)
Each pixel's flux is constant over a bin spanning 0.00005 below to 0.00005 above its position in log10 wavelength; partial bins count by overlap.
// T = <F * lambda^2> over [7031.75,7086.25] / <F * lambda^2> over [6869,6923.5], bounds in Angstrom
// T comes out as 1.0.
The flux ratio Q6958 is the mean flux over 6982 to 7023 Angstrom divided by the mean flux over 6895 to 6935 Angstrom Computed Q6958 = 1.00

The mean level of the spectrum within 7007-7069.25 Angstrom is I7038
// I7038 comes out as 11.5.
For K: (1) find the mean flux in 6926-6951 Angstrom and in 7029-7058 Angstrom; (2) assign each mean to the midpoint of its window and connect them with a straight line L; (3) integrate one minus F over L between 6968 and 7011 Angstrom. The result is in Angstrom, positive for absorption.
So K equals -0.4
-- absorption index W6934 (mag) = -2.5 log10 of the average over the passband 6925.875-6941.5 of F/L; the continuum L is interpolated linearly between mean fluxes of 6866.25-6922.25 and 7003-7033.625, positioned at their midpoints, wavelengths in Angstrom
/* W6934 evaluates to -0.016 mag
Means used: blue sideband 11.8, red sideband 11.6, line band 11.9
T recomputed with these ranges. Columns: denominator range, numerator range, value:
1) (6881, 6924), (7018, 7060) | 1.03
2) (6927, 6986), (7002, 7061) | 1.01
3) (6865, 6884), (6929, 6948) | 1.03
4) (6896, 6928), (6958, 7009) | 1.04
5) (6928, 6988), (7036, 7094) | 0.99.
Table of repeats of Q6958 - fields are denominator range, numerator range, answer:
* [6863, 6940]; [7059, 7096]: 0.94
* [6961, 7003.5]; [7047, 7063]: 0.95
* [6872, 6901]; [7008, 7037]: 0.97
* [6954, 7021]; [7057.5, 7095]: 0.94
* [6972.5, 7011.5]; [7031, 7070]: 0.97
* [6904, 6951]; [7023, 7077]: 0.98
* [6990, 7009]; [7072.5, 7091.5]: 0.93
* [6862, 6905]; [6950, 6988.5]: 0.99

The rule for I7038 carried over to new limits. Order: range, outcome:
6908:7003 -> 11.8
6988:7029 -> 11.8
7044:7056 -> 11.8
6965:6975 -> 12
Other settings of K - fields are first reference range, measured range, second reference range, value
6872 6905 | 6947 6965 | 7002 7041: 0.40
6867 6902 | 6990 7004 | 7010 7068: -0.60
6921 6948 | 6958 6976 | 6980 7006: 0.15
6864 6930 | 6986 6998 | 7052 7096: -1.03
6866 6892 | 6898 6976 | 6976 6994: 1.62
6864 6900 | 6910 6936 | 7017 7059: 0.34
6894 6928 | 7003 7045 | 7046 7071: -0.79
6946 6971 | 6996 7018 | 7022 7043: 0.24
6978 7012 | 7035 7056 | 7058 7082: -0.54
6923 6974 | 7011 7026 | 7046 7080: 0.18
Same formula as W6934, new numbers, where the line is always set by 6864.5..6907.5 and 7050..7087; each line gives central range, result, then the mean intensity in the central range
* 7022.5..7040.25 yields -0.035 mag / 11.7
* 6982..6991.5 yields -0.063 mag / 12.2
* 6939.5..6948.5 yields -0.032 mag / 12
